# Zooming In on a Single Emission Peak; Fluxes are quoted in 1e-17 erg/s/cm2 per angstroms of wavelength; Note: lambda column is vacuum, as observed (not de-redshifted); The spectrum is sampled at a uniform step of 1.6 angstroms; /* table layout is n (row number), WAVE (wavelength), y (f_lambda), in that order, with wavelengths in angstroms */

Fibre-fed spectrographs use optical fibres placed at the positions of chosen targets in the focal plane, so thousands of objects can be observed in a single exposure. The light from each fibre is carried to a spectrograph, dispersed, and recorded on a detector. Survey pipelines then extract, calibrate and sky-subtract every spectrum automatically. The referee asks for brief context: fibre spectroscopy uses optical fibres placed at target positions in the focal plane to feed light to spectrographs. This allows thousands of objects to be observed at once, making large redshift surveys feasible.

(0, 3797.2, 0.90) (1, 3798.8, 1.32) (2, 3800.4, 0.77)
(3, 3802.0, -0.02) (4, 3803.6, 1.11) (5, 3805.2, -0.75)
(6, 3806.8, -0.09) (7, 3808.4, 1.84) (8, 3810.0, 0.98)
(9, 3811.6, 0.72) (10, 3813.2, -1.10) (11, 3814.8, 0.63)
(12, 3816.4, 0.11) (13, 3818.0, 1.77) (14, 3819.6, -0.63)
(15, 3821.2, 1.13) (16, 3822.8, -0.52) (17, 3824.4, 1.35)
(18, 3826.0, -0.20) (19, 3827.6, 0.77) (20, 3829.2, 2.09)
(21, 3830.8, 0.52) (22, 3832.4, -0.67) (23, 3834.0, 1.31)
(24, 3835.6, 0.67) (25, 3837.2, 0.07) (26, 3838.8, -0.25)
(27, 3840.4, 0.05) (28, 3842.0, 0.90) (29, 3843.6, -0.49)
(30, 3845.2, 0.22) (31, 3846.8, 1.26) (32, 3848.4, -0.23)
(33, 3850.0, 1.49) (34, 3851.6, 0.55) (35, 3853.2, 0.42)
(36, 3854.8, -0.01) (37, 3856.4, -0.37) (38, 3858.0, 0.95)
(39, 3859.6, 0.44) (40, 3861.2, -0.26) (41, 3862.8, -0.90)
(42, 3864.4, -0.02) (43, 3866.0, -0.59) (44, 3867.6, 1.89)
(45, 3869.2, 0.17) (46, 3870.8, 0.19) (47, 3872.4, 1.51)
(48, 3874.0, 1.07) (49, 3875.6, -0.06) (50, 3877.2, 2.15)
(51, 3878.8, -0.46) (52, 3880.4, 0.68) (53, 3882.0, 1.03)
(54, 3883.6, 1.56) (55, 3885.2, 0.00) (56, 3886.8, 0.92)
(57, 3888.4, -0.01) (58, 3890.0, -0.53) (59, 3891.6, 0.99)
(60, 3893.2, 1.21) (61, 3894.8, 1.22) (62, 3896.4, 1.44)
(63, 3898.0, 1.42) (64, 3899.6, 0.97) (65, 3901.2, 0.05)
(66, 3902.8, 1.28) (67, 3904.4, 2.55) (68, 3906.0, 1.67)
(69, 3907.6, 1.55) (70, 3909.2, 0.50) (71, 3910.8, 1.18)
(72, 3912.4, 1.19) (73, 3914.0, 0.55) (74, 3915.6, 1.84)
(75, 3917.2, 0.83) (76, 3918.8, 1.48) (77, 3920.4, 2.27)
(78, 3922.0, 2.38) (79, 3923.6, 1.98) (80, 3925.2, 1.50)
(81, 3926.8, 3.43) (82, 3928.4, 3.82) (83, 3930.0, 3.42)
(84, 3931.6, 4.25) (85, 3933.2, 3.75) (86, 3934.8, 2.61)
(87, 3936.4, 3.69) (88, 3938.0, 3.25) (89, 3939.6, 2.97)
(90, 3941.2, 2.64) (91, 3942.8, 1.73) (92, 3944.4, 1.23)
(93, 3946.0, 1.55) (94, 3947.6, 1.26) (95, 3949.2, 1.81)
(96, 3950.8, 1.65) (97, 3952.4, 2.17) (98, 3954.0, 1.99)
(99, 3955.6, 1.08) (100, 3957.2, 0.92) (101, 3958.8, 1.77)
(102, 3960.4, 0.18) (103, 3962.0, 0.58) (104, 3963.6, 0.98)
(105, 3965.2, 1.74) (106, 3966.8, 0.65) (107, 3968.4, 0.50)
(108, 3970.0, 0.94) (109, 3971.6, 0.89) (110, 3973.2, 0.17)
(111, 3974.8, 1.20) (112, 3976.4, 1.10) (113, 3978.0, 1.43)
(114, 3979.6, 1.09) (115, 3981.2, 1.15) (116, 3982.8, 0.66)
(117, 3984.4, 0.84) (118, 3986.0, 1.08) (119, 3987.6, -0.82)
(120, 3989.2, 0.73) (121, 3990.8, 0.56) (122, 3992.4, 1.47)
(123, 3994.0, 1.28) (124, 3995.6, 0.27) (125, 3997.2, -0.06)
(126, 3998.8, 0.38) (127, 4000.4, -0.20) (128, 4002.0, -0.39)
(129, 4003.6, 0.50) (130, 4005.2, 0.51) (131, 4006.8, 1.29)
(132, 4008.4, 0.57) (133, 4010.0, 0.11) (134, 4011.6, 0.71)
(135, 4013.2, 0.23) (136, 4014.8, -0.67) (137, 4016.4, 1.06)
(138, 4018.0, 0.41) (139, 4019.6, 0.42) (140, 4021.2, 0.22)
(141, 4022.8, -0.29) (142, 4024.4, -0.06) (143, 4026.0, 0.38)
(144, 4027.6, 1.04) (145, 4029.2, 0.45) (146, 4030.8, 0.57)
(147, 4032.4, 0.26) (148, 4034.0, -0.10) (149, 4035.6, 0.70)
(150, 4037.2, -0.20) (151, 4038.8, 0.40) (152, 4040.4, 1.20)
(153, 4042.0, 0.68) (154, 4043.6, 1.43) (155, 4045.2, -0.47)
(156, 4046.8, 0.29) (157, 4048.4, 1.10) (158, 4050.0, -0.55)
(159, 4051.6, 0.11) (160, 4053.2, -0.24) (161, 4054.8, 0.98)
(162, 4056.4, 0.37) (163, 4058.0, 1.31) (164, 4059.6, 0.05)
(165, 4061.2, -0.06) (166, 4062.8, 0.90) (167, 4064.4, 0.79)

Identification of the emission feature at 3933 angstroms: C IV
